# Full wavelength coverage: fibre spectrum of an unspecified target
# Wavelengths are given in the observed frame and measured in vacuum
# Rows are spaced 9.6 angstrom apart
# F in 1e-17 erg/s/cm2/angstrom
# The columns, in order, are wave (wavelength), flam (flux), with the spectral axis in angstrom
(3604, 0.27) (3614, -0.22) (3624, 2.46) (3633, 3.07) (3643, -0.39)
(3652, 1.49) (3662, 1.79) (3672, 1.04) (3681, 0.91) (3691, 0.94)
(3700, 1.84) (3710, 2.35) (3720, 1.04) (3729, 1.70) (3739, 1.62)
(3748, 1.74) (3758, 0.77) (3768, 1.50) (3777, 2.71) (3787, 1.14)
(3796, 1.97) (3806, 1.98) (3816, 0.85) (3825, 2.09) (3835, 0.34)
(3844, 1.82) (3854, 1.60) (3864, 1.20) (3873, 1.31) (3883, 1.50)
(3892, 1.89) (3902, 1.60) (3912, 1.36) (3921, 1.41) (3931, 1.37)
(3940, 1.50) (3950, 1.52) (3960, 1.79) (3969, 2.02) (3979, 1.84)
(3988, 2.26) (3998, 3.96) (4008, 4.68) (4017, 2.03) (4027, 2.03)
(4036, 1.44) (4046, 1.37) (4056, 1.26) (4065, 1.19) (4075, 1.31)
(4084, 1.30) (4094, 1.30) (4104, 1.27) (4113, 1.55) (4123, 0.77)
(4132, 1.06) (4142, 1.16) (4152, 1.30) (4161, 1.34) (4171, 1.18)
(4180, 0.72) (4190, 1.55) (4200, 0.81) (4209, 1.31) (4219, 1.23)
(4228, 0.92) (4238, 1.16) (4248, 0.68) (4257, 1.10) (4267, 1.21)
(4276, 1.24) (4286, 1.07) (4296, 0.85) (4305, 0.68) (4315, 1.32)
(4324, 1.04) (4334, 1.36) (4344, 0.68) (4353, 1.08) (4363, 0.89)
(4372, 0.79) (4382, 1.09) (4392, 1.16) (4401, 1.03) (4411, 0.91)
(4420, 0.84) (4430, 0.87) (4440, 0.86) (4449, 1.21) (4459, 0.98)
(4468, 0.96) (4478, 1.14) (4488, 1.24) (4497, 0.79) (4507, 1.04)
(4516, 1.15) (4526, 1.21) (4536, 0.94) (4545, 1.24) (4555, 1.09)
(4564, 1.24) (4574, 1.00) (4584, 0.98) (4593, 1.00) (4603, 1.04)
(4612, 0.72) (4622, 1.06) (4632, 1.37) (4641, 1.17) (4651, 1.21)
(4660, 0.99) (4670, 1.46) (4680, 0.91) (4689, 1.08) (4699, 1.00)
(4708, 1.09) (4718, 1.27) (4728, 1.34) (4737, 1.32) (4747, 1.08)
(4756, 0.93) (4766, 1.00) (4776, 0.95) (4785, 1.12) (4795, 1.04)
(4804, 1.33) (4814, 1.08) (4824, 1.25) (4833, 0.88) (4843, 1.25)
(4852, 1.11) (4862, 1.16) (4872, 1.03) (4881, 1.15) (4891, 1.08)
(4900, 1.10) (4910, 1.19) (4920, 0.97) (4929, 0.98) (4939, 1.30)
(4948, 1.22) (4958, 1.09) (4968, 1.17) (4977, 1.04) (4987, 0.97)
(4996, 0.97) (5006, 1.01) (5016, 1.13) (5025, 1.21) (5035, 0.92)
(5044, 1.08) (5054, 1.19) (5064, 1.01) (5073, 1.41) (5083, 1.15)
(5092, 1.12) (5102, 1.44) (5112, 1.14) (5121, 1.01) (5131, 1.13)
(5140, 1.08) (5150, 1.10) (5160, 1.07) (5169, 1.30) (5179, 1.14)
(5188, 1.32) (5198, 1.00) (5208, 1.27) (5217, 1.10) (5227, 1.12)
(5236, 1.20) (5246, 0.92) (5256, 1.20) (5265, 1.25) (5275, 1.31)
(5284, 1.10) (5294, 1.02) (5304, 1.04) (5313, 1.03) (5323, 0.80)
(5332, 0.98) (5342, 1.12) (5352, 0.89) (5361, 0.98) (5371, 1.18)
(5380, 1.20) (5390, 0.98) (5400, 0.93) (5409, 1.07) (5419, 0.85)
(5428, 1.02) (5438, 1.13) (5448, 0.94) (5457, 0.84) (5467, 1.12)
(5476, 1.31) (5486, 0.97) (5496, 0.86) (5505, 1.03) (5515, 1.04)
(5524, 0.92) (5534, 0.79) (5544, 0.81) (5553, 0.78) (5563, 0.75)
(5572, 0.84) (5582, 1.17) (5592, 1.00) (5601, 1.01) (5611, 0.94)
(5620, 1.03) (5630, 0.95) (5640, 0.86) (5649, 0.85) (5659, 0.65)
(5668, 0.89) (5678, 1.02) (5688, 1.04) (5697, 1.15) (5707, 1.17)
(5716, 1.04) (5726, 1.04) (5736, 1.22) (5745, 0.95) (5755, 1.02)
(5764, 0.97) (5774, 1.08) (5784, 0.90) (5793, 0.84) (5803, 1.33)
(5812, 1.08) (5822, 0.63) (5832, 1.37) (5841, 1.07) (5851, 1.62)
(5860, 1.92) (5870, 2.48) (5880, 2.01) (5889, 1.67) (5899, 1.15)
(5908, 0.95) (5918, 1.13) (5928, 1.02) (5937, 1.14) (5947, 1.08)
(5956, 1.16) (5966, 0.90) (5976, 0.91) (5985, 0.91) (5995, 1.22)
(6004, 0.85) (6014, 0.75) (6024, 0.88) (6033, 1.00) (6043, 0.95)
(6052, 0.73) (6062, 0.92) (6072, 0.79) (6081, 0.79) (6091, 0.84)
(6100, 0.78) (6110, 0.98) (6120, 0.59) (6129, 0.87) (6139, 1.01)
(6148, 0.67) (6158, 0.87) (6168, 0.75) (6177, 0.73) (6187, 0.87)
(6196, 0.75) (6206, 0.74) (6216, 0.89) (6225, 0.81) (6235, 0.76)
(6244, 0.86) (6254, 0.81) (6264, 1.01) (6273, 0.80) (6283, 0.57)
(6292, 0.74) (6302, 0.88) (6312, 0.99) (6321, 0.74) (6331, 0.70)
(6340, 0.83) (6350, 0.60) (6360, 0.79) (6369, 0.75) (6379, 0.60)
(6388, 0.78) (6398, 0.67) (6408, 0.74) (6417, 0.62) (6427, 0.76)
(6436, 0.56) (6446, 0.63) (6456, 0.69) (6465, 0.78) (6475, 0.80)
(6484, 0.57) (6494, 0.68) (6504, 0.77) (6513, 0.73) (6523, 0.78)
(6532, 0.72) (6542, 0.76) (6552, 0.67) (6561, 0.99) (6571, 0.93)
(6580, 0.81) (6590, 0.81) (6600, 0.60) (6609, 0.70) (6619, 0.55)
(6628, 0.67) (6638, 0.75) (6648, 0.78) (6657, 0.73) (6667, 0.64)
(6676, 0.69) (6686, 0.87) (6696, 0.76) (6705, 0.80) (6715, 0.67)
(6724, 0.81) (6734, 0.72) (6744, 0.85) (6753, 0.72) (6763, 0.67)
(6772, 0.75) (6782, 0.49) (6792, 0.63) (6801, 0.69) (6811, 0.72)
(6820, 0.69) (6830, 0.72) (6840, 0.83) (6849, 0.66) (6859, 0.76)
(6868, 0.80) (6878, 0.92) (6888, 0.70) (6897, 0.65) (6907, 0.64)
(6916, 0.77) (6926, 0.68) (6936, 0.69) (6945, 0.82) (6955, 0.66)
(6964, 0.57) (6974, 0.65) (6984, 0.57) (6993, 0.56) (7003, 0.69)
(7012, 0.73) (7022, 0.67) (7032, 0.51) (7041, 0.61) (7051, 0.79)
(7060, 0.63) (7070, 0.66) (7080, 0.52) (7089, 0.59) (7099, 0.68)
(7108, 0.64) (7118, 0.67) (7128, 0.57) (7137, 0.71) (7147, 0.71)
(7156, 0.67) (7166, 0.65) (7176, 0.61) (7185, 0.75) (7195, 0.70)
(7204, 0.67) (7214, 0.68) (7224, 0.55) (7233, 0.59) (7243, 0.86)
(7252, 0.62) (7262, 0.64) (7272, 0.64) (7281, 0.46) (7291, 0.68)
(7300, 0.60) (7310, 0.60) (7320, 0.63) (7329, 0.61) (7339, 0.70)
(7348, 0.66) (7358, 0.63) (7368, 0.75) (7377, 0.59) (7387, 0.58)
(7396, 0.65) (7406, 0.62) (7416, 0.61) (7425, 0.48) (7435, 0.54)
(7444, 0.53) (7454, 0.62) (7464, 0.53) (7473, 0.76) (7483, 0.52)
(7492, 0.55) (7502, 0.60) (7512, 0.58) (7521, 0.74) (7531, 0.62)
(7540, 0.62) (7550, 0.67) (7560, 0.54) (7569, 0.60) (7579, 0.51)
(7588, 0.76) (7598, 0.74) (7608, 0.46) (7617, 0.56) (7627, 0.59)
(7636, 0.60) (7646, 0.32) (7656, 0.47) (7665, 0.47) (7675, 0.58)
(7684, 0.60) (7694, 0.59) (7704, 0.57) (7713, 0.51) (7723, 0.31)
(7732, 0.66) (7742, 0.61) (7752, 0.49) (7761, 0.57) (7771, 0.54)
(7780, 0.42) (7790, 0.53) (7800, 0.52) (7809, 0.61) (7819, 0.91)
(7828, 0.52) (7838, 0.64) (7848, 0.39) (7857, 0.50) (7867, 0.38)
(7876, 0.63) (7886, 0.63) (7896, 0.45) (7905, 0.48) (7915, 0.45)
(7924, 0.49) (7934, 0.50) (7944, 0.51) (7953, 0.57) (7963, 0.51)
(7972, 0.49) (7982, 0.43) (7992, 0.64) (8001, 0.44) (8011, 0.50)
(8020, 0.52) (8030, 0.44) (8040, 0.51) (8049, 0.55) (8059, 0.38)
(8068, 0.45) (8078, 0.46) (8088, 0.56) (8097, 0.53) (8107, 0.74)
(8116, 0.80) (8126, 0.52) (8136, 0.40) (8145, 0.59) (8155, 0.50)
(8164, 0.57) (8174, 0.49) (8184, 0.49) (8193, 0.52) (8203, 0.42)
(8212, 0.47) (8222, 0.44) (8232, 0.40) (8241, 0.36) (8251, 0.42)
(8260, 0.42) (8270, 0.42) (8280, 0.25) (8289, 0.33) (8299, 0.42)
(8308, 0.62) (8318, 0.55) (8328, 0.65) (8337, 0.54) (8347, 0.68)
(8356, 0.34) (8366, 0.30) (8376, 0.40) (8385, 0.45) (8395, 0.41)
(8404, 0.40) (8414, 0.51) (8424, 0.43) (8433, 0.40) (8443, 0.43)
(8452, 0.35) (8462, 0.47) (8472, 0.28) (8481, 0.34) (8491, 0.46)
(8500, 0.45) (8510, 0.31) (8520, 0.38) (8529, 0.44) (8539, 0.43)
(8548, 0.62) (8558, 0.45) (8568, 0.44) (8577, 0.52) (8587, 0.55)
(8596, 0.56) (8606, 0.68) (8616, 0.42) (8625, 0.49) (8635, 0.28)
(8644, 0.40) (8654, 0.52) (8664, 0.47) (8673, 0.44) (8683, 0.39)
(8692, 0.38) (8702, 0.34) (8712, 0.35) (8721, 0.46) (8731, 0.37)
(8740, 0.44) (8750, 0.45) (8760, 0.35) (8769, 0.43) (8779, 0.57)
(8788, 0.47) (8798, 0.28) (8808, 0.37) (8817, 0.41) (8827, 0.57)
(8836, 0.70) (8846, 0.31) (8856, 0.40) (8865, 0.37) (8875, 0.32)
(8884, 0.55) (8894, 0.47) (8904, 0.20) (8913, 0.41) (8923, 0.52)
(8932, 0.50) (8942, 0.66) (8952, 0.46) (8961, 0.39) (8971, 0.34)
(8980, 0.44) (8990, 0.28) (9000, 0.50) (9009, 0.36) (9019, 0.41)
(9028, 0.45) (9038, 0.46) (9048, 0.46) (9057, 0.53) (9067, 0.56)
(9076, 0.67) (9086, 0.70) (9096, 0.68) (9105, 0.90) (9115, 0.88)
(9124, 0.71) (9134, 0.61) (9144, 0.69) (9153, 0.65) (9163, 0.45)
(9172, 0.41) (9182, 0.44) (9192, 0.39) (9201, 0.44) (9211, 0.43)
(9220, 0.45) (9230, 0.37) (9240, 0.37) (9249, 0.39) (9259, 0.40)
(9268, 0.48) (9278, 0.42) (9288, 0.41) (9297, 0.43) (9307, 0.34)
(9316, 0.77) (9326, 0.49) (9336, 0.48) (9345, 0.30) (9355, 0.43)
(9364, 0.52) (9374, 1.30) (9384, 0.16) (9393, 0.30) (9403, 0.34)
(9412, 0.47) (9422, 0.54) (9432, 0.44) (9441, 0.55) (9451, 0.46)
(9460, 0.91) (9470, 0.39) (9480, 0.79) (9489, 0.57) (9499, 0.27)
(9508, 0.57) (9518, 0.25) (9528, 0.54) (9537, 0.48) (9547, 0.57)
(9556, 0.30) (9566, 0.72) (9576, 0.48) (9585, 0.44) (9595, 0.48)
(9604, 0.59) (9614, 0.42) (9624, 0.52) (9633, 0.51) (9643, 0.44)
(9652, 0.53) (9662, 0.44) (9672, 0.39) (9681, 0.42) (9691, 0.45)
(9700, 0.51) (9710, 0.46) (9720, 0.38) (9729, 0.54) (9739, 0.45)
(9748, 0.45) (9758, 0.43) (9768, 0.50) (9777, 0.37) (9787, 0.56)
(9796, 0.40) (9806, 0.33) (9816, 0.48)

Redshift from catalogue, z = 1.097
